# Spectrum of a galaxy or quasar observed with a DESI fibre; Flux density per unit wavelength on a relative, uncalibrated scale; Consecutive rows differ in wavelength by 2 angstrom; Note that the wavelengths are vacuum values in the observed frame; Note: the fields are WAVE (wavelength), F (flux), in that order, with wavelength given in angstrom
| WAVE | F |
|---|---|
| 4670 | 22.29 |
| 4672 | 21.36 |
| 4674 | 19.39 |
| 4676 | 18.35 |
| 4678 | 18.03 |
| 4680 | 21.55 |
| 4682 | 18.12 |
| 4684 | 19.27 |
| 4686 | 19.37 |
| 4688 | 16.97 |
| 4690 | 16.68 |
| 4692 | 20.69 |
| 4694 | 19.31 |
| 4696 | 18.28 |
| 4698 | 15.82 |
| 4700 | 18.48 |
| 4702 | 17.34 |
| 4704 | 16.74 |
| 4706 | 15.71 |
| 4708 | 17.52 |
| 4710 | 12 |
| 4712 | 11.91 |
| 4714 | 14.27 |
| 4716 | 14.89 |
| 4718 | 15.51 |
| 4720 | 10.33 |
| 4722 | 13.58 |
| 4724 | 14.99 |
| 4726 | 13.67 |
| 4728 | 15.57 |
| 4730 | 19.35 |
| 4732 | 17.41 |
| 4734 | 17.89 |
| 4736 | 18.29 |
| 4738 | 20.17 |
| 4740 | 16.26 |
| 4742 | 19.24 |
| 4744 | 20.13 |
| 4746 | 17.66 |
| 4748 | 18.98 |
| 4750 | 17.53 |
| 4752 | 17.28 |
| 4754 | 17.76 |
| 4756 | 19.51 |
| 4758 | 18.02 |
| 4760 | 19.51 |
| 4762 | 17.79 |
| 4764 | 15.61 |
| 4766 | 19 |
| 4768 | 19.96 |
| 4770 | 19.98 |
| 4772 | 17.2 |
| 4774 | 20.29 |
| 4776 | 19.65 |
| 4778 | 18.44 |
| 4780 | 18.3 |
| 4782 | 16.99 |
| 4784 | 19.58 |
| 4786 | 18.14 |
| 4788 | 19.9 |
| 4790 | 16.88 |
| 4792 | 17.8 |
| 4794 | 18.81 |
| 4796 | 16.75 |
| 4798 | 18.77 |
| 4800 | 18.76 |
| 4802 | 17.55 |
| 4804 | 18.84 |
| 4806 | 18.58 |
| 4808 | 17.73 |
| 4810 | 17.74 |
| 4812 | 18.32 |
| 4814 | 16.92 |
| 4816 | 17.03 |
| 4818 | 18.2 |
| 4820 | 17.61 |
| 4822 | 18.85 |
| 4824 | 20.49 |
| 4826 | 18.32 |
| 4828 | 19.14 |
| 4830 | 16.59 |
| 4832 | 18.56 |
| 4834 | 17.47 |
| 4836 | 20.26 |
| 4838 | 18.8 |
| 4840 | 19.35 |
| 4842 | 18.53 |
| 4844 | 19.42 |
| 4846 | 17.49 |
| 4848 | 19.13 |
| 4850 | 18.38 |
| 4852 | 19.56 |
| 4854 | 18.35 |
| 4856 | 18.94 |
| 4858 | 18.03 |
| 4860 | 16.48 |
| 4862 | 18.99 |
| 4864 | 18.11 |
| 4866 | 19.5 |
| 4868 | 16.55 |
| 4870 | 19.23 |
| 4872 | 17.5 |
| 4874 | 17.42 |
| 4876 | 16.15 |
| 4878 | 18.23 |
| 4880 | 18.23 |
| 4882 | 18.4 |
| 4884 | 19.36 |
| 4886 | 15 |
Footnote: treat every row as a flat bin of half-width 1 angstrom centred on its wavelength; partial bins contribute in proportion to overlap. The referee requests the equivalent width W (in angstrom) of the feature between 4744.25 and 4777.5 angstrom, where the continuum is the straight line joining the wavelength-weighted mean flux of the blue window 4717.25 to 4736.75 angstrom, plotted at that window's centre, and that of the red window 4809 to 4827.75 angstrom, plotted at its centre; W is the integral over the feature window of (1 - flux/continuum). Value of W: -3.9 angstrom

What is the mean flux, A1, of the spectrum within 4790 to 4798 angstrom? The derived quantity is 17.8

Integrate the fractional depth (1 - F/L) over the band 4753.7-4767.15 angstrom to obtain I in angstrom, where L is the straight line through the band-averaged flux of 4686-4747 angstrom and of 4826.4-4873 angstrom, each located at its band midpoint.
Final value -0.8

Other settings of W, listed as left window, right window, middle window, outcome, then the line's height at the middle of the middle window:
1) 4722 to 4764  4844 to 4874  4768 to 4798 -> -1.1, 17.9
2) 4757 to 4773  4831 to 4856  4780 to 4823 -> 1.1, 18.6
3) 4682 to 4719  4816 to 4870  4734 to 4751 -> -1.2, 17.3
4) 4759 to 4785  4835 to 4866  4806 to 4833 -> 0.8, 18.7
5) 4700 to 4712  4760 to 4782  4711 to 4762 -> 1.0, 17.1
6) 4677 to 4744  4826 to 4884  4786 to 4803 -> -0.4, 17.7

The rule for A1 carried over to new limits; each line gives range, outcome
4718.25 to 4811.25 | 17.9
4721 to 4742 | 16.8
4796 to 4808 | 18.3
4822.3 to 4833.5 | 18.6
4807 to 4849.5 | 18.4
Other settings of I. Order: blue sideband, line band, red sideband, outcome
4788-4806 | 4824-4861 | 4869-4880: -1.29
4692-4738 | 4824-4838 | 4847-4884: -0.68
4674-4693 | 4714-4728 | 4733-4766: 3.41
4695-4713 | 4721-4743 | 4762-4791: 0.05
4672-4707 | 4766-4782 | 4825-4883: -0.57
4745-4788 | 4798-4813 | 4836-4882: 0.13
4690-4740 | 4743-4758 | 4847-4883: -1.51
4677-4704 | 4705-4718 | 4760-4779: 2.82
